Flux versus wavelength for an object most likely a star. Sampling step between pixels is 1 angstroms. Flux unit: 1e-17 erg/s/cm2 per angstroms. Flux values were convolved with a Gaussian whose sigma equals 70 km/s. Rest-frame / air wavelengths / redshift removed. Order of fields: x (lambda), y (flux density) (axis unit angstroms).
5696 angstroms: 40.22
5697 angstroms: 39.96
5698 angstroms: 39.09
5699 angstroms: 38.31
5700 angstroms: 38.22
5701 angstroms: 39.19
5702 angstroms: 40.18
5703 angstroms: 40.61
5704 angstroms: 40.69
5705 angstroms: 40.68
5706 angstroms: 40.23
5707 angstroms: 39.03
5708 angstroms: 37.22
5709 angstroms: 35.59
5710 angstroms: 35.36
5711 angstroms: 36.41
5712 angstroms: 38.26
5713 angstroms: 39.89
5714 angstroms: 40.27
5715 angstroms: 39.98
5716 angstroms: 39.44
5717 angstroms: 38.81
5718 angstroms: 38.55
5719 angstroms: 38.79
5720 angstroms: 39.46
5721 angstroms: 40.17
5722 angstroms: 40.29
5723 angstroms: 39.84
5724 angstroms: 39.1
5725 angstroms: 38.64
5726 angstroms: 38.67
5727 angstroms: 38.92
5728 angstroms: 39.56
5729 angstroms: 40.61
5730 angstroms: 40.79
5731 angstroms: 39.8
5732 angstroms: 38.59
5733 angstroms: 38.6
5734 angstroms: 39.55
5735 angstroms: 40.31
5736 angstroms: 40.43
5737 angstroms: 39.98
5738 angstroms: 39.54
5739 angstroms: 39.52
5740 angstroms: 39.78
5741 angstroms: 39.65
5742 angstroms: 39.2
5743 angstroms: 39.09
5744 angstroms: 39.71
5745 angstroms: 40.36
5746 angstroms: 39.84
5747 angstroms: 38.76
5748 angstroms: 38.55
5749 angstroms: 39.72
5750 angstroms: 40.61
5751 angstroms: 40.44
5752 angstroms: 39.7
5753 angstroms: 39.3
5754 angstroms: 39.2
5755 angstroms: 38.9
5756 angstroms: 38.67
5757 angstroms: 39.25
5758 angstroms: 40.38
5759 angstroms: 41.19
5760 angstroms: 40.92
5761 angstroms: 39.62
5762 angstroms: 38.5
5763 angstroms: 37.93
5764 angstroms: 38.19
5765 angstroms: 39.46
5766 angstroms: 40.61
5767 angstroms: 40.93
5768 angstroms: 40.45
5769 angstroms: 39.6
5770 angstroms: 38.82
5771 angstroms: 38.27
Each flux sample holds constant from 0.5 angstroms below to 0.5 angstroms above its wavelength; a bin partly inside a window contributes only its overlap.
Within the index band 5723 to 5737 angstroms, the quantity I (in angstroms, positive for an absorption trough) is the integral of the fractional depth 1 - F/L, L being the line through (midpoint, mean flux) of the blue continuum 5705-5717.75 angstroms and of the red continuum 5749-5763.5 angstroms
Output -0.2 angstroms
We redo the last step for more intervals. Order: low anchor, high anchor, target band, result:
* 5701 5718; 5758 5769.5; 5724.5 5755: -0.13 angstroms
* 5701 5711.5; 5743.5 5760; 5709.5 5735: -0.10 angstroms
